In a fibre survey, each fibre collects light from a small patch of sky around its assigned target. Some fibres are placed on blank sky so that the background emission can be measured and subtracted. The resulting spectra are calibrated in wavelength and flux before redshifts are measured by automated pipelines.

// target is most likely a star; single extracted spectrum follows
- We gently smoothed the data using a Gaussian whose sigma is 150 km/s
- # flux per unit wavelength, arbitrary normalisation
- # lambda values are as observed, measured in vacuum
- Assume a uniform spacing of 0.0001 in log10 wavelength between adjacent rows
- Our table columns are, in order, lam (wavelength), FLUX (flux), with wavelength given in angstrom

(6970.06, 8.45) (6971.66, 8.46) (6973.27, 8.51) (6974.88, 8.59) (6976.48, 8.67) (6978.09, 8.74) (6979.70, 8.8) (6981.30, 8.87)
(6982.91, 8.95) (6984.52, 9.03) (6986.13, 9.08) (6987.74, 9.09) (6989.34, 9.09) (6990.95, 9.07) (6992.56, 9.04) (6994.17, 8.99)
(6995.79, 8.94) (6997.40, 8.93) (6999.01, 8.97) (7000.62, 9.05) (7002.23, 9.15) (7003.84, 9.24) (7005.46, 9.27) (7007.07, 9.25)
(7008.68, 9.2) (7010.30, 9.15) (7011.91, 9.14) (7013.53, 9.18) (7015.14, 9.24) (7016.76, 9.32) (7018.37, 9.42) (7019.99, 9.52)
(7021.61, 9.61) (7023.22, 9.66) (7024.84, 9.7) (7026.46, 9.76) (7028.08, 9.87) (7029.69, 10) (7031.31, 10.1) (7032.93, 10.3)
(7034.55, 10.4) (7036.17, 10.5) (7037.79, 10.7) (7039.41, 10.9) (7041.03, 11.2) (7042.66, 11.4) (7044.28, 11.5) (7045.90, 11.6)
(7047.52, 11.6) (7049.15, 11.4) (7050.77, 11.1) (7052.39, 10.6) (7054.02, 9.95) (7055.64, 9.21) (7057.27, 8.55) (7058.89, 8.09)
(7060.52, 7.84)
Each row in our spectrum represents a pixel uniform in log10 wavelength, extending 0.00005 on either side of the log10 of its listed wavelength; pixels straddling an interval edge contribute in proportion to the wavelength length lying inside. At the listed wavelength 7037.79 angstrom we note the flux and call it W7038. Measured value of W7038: 10.7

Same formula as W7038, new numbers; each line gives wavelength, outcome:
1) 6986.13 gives 9.08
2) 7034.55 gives 10.4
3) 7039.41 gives 10.9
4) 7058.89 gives 8.09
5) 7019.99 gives 9.52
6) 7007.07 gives 9.25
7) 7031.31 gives 10.1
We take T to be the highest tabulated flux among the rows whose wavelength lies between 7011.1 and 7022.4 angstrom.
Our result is 9.61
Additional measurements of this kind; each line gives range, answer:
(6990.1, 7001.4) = 9.07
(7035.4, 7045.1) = 11.5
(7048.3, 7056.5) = 11.4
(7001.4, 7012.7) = 9.27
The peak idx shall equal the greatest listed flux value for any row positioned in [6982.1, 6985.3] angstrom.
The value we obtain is 9.03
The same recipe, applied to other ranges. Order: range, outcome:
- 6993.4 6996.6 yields 8.99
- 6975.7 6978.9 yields 8.74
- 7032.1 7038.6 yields 10.7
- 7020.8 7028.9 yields 9.87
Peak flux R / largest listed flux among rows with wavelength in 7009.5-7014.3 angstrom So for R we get 9.18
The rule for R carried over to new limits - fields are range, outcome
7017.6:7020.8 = 9.52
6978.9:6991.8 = 9.09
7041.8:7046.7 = 11.6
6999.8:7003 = 9.15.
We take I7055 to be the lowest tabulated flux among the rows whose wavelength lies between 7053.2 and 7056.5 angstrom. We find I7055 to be 9.21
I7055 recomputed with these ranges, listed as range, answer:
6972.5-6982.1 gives 8.51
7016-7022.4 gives 9.32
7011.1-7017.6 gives 9.14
